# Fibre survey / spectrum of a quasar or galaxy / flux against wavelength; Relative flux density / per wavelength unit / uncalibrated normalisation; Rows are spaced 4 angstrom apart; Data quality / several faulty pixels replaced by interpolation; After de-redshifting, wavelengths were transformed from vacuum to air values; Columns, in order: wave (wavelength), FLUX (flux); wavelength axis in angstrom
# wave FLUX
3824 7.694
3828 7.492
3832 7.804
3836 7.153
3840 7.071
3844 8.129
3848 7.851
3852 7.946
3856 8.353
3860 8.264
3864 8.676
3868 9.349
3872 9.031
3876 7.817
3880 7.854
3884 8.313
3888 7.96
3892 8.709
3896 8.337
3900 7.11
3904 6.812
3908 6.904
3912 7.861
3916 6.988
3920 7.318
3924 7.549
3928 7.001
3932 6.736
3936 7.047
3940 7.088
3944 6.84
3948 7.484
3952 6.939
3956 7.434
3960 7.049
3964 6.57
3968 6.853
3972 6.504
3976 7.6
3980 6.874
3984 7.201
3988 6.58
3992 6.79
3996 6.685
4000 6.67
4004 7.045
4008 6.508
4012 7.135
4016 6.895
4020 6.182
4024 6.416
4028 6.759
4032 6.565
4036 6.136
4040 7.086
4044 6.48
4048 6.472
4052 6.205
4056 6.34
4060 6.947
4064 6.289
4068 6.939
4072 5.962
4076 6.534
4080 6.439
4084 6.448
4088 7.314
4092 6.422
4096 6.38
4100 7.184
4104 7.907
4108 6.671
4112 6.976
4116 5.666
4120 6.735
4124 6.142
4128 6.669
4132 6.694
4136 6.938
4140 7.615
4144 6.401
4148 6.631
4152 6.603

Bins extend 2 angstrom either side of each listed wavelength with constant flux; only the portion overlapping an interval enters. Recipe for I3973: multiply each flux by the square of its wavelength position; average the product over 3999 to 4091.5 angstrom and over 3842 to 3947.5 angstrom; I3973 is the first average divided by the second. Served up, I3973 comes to 0.92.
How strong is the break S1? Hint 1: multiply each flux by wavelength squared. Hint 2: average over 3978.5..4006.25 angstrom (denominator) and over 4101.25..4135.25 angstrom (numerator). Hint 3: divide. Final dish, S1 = 1.04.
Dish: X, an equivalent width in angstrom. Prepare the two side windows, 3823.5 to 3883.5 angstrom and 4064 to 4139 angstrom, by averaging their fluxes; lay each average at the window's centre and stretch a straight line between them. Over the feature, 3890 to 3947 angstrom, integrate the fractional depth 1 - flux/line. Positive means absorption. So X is 2.8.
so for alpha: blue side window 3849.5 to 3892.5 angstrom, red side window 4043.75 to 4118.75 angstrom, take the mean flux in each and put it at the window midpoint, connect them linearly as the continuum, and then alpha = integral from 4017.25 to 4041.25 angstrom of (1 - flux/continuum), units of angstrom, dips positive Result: 1.80 angstrom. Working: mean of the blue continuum 8.37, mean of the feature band 6.52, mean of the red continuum 6.61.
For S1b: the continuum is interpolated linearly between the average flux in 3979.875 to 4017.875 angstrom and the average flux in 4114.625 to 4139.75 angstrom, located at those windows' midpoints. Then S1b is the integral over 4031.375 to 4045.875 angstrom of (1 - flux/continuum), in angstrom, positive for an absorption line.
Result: 0.40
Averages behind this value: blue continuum 6.84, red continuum 6.57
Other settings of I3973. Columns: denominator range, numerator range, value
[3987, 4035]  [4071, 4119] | 1.04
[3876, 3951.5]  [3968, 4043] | 0.95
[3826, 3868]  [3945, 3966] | 0.94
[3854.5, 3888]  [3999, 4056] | 0.85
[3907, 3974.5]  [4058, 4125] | 1.01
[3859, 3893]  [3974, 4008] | 0.87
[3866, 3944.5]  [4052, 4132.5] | 0.95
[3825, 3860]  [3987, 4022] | 0.94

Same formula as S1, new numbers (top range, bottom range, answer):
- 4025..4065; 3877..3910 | 0.91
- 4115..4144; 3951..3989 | 1.03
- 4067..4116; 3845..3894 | 0.90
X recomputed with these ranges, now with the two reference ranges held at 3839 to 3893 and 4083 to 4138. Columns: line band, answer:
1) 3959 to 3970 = 1.2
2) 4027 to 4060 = 2.9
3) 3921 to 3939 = 1.7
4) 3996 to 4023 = 2.3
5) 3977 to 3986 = 0.5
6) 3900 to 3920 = 2.1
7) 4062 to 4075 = 1.1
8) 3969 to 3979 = 0.7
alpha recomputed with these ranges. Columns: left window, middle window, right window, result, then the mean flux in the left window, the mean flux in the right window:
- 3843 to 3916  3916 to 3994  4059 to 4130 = 5.4 angstrom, 8.04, 6.64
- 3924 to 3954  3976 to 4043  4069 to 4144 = 1.6 angstrom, 7.05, 6.7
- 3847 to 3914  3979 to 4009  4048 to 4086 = 1.2 angstrom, 8.07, 6.46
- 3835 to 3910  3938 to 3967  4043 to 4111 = 1.6 angstrom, 7.99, 6.65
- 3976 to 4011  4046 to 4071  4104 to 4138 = 0.9 angstrom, 6.85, 6.64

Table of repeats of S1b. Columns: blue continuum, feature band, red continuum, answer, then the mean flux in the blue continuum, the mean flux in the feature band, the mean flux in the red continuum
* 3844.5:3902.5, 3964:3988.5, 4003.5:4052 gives 0.77 angstrom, 8.24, 6.93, 6.61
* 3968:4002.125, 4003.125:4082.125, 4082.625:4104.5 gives 3.65 angstrom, 6.86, 6.56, 6.89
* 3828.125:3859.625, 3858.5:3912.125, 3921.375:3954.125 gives -4.32 angstrom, 7.77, 8.08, 7.09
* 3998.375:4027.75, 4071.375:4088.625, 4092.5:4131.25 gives 0.44 angstrom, 6.7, 6.52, 6.69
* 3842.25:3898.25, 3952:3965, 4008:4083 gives 0.68 angstrom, 8.32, 7.04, 6.54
